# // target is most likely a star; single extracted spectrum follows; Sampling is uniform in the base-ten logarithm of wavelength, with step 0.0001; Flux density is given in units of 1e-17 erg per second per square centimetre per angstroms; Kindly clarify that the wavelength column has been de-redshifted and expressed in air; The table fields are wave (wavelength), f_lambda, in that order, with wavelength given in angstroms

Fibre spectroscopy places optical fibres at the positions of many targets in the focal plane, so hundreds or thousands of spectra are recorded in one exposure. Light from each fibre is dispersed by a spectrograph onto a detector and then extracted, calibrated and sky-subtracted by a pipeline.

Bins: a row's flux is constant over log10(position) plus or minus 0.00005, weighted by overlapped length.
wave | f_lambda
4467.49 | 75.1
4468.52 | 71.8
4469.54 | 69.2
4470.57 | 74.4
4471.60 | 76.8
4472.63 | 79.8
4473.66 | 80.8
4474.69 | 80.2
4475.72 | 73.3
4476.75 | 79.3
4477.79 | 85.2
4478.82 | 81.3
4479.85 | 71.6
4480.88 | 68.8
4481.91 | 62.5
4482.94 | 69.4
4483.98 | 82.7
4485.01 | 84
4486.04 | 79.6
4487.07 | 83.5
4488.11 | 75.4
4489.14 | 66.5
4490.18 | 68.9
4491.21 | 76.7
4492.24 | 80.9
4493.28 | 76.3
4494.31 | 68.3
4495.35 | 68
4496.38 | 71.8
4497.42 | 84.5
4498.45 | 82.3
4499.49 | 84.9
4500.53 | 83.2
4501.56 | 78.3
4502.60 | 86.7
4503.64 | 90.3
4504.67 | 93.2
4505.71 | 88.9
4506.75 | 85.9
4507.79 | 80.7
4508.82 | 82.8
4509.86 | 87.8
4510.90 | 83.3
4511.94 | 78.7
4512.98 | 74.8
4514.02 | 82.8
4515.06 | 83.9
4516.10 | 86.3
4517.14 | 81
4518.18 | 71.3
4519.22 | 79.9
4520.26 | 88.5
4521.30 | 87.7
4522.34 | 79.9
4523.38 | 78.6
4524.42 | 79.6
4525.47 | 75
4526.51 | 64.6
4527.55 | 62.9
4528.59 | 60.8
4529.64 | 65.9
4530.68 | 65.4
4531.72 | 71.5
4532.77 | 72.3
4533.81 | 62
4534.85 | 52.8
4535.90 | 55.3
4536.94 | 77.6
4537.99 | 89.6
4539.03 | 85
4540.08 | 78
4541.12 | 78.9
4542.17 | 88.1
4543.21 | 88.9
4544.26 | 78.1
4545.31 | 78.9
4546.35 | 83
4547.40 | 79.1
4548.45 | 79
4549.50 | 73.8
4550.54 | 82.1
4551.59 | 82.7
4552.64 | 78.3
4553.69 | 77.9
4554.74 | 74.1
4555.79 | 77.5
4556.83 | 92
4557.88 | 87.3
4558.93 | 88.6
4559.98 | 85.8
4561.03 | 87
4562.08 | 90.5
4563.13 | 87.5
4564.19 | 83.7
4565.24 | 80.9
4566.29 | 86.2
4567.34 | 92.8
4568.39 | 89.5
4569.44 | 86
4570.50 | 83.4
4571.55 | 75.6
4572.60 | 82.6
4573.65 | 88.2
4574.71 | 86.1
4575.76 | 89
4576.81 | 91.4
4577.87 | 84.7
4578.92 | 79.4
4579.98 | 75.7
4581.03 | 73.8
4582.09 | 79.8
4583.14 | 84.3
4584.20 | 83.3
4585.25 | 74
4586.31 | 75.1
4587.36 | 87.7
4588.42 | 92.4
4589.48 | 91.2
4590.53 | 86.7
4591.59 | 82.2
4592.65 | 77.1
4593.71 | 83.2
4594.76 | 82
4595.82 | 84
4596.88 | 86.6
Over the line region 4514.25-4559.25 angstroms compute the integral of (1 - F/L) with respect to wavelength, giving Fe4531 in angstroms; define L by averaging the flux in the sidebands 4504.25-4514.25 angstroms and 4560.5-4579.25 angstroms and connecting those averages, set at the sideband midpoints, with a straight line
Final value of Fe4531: 4.0 angstroms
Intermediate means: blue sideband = 83.8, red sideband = 85.9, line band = 77.3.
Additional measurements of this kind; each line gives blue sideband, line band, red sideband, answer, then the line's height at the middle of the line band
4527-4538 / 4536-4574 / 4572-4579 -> -3.3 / 76.5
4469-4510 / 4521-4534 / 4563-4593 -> 1.5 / 80.8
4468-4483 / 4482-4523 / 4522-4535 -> -4.8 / 72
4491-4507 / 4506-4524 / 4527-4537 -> -2.3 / 72.9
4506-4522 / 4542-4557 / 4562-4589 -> 0.5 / 83.3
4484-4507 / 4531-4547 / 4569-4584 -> 1.1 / 81.5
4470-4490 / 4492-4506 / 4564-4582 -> -0.6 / 77.9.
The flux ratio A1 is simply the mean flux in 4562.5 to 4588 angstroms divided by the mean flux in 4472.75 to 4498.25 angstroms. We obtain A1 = 1.10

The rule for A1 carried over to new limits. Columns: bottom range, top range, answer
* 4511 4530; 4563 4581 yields 1.10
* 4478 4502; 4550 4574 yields 1.11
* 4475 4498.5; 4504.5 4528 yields 1.07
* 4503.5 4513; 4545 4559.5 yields 0.95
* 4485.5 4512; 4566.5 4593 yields 1.04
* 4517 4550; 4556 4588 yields 1.12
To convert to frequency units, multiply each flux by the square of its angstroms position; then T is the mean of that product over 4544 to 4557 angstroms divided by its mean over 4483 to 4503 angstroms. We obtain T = 1.0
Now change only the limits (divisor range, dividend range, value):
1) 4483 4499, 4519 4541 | 0.97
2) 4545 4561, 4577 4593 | 1.02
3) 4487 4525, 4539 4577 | 1.06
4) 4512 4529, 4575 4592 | 1.10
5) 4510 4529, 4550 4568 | 1.10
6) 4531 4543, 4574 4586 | 1.13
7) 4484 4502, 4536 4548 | 1.07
